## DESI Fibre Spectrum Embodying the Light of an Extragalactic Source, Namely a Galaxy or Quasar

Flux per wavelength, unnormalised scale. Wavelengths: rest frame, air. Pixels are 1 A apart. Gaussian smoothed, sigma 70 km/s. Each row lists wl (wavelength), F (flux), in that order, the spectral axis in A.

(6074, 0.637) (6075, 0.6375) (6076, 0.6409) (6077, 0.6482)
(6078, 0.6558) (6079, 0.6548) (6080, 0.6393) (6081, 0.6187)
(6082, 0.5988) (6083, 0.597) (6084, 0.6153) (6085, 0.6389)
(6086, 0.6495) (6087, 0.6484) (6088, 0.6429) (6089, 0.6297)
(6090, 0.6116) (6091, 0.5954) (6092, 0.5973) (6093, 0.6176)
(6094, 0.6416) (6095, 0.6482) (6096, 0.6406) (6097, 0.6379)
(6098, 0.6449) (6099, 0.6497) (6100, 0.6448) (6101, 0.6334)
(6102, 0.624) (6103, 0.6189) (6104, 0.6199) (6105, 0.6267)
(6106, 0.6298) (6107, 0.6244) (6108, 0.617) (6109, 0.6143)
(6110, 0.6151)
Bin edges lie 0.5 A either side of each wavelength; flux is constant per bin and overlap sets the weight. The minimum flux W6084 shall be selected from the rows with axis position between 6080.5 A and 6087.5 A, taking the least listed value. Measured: 0.597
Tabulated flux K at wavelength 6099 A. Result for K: 0.6497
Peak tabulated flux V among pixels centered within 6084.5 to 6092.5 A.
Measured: 0.6495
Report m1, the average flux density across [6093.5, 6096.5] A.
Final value 0.643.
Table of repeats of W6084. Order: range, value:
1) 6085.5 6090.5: 0.6116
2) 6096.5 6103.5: 0.6189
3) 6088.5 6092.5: 0.5954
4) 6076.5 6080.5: 0.6393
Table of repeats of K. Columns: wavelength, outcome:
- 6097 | 0.6379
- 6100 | 0.6448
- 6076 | 0.6409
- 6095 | 0.6482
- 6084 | 0.6153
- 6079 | 0.6548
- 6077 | 0.6482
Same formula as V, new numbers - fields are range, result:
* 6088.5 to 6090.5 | 0.6297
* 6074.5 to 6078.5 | 0.6558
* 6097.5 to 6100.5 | 0.6497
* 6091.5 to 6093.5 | 0.6176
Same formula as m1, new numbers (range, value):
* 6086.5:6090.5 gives 0.633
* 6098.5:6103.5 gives 0.634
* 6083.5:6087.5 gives 0.638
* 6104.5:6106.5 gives 0.628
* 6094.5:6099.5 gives 0.644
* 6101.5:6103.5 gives 0.621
